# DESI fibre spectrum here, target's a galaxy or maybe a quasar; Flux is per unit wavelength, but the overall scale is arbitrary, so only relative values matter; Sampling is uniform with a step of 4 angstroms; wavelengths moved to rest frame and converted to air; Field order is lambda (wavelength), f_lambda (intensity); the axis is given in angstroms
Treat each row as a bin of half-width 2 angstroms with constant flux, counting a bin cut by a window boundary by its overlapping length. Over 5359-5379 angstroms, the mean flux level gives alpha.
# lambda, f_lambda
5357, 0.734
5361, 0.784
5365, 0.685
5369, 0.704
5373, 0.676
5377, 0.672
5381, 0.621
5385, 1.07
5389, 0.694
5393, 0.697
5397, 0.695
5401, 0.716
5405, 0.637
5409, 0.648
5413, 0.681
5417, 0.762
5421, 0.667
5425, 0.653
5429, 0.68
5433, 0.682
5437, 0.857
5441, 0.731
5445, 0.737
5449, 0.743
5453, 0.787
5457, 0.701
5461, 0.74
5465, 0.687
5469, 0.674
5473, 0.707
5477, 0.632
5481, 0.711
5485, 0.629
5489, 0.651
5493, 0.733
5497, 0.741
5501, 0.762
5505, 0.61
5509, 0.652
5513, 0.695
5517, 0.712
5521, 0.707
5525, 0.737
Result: 0.704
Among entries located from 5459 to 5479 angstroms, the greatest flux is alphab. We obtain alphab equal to 0.74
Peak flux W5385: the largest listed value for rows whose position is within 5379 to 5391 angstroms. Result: 1.07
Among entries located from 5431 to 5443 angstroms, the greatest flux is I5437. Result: 0.857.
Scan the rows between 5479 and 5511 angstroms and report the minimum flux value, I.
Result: 0.61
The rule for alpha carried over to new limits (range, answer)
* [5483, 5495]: 0.671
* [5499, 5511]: 0.675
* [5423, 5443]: 0.721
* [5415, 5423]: 0.715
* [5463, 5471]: 0.681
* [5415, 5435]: 0.689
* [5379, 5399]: 0.755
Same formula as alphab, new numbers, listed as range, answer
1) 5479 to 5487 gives 0.711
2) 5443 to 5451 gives 0.743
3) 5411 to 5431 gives 0.762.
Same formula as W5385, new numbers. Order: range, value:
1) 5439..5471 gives 0.787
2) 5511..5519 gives 0.712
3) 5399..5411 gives 0.716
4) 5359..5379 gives 0.784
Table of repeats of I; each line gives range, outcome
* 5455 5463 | 0.701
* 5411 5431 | 0.653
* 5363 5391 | 0.621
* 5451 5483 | 0.632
